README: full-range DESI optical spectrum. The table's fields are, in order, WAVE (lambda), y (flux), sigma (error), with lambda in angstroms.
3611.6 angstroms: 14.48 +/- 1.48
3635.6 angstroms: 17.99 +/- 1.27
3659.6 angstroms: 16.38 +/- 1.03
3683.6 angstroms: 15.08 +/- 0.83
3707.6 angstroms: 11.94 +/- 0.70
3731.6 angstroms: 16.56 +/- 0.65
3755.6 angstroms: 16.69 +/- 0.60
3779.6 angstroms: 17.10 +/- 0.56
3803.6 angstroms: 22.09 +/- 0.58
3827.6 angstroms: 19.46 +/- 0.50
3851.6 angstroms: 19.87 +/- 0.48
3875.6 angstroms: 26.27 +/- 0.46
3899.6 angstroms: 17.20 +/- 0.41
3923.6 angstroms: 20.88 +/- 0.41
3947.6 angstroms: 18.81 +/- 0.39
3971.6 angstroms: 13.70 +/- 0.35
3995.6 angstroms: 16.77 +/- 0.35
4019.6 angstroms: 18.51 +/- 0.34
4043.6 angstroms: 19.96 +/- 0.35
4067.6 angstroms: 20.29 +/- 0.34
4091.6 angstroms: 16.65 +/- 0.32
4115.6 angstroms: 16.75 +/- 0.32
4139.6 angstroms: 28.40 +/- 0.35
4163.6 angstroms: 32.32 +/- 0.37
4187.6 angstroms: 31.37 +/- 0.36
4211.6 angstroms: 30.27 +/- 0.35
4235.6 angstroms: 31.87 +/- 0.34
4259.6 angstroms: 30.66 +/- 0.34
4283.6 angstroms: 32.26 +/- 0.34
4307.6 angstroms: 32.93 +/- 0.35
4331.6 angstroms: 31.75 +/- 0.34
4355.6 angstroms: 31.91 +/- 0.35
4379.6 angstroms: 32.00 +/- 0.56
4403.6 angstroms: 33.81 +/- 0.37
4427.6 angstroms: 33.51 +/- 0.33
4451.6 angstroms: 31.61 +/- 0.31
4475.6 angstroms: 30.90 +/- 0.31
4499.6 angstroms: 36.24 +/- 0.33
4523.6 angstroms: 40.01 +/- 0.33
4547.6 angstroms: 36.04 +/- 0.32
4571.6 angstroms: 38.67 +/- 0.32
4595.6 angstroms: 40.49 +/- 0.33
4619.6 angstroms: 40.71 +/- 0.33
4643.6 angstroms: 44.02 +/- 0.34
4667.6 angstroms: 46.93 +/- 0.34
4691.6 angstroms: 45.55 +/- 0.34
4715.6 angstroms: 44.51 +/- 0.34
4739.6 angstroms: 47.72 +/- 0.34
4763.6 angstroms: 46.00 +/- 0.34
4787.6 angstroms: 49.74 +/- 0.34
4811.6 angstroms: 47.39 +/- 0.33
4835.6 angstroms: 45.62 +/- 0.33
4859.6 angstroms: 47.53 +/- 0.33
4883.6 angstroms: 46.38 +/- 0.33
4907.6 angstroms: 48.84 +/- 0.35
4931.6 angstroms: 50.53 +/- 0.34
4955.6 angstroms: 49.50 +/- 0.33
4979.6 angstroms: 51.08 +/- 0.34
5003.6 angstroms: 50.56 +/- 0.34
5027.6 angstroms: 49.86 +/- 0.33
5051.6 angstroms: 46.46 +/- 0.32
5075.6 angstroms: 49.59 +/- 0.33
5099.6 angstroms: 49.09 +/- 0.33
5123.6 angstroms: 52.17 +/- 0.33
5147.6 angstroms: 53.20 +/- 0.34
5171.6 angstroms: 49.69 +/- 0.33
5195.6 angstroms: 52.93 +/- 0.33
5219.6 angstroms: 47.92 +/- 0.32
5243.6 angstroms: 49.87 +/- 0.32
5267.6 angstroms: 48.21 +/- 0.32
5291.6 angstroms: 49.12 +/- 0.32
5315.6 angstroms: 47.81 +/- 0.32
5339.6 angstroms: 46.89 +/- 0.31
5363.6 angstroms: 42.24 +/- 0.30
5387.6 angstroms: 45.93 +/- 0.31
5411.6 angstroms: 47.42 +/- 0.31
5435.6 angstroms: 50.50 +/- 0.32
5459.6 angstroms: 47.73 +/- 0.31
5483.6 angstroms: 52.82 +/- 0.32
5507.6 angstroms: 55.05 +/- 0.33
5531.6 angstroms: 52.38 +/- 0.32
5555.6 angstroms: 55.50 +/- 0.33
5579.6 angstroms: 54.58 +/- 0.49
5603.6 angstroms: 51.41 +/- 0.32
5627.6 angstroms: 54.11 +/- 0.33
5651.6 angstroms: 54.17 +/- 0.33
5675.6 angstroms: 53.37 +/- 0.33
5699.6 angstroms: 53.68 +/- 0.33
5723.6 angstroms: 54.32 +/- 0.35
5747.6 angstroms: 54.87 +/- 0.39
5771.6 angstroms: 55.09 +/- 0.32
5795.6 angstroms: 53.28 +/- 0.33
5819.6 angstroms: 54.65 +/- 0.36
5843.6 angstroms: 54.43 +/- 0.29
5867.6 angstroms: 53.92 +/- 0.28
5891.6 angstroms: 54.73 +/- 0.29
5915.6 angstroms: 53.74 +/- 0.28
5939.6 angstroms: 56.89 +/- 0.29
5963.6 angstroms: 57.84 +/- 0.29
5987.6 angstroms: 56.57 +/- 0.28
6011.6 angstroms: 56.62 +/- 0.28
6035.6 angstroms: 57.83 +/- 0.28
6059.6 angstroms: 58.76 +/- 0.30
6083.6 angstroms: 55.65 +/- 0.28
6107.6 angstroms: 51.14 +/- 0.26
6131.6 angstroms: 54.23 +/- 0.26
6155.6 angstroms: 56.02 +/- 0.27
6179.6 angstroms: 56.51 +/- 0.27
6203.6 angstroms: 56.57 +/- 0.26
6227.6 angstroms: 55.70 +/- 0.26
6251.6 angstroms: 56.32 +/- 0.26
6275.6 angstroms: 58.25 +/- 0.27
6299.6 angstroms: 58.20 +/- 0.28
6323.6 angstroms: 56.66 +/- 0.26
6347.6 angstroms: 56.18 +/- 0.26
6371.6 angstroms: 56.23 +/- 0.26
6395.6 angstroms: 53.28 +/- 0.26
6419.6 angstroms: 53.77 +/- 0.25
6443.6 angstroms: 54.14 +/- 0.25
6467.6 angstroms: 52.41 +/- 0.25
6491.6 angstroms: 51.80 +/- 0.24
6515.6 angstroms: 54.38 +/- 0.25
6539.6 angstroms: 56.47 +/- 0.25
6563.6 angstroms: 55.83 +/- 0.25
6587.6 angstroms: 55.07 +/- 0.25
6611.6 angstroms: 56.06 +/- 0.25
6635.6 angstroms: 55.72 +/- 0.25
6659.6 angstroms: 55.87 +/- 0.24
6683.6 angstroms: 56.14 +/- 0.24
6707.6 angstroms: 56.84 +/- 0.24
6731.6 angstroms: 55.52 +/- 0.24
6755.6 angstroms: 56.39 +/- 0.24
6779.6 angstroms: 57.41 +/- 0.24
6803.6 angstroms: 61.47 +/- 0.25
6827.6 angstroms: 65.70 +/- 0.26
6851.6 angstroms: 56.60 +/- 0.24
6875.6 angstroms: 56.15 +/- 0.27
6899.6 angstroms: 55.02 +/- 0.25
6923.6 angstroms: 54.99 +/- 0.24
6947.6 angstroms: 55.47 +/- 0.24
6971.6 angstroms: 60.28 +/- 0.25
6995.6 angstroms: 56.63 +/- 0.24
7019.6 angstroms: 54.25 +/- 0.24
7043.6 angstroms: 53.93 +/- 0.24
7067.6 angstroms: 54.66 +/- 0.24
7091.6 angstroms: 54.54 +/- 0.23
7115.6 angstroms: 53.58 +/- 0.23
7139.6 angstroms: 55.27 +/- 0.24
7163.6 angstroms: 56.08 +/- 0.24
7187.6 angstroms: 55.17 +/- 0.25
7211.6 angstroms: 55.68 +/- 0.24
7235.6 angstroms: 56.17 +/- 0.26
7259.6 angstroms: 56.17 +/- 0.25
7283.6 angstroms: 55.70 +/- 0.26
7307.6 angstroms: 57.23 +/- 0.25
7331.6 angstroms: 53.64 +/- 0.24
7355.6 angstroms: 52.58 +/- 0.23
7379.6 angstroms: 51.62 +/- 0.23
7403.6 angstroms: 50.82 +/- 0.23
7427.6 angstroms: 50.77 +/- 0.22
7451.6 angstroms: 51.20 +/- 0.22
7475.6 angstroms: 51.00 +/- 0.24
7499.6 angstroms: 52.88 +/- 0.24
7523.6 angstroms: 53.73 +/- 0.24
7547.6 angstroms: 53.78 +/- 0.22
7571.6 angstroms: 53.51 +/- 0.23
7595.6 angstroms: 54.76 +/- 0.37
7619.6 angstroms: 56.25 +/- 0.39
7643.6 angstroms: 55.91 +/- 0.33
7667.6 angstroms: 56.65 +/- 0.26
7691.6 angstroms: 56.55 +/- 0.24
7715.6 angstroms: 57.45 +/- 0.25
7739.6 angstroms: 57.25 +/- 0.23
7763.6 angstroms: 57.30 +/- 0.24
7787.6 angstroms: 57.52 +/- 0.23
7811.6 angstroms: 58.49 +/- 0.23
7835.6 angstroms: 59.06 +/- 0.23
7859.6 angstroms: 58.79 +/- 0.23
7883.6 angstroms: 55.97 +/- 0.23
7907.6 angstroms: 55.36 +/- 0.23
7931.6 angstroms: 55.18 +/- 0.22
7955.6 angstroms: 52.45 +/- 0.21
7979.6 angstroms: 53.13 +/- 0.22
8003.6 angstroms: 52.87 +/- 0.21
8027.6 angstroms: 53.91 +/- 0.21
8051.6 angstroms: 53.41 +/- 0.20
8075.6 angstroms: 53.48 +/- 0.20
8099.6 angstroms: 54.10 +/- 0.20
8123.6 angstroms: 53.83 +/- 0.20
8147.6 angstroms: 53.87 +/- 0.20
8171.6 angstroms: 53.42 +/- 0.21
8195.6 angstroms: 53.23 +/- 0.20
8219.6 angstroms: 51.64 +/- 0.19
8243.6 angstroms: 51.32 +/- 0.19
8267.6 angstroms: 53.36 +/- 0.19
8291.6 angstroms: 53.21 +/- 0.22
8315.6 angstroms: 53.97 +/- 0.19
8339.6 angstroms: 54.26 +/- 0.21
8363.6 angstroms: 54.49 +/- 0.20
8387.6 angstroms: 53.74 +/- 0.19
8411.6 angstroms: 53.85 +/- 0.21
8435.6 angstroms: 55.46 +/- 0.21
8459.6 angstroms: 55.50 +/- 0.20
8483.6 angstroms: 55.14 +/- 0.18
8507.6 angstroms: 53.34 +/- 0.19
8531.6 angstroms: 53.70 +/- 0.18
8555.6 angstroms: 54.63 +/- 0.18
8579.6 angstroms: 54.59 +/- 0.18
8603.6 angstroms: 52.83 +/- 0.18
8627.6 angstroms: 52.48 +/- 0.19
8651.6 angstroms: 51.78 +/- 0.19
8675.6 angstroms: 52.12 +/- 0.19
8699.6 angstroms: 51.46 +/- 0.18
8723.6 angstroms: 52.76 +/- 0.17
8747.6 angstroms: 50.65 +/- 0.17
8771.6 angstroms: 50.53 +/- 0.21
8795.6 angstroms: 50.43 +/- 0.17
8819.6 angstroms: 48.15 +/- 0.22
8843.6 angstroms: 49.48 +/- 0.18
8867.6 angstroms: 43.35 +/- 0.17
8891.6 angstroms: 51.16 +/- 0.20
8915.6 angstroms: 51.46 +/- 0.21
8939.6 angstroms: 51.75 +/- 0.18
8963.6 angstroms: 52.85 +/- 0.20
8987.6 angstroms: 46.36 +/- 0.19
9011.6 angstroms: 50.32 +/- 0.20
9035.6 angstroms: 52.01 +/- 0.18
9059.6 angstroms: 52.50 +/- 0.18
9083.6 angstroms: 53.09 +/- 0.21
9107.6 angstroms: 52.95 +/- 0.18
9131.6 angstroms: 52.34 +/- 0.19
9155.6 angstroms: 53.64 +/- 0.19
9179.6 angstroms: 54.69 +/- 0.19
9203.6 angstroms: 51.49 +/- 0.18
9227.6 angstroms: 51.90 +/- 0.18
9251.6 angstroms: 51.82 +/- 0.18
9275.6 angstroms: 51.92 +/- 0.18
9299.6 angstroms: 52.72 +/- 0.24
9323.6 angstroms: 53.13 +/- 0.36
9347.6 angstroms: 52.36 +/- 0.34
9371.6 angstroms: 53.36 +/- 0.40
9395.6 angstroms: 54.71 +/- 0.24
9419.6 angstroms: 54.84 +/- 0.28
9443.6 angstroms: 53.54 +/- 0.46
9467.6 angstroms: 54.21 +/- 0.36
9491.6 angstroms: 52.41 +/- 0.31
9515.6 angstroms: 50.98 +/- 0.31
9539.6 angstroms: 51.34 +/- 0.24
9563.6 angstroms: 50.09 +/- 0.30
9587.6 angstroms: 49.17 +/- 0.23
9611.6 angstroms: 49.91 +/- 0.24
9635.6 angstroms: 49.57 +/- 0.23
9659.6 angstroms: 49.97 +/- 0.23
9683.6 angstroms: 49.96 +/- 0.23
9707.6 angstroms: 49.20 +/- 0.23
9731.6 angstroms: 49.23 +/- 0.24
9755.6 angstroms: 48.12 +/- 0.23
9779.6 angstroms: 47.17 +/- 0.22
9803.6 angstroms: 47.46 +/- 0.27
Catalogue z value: 0.04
